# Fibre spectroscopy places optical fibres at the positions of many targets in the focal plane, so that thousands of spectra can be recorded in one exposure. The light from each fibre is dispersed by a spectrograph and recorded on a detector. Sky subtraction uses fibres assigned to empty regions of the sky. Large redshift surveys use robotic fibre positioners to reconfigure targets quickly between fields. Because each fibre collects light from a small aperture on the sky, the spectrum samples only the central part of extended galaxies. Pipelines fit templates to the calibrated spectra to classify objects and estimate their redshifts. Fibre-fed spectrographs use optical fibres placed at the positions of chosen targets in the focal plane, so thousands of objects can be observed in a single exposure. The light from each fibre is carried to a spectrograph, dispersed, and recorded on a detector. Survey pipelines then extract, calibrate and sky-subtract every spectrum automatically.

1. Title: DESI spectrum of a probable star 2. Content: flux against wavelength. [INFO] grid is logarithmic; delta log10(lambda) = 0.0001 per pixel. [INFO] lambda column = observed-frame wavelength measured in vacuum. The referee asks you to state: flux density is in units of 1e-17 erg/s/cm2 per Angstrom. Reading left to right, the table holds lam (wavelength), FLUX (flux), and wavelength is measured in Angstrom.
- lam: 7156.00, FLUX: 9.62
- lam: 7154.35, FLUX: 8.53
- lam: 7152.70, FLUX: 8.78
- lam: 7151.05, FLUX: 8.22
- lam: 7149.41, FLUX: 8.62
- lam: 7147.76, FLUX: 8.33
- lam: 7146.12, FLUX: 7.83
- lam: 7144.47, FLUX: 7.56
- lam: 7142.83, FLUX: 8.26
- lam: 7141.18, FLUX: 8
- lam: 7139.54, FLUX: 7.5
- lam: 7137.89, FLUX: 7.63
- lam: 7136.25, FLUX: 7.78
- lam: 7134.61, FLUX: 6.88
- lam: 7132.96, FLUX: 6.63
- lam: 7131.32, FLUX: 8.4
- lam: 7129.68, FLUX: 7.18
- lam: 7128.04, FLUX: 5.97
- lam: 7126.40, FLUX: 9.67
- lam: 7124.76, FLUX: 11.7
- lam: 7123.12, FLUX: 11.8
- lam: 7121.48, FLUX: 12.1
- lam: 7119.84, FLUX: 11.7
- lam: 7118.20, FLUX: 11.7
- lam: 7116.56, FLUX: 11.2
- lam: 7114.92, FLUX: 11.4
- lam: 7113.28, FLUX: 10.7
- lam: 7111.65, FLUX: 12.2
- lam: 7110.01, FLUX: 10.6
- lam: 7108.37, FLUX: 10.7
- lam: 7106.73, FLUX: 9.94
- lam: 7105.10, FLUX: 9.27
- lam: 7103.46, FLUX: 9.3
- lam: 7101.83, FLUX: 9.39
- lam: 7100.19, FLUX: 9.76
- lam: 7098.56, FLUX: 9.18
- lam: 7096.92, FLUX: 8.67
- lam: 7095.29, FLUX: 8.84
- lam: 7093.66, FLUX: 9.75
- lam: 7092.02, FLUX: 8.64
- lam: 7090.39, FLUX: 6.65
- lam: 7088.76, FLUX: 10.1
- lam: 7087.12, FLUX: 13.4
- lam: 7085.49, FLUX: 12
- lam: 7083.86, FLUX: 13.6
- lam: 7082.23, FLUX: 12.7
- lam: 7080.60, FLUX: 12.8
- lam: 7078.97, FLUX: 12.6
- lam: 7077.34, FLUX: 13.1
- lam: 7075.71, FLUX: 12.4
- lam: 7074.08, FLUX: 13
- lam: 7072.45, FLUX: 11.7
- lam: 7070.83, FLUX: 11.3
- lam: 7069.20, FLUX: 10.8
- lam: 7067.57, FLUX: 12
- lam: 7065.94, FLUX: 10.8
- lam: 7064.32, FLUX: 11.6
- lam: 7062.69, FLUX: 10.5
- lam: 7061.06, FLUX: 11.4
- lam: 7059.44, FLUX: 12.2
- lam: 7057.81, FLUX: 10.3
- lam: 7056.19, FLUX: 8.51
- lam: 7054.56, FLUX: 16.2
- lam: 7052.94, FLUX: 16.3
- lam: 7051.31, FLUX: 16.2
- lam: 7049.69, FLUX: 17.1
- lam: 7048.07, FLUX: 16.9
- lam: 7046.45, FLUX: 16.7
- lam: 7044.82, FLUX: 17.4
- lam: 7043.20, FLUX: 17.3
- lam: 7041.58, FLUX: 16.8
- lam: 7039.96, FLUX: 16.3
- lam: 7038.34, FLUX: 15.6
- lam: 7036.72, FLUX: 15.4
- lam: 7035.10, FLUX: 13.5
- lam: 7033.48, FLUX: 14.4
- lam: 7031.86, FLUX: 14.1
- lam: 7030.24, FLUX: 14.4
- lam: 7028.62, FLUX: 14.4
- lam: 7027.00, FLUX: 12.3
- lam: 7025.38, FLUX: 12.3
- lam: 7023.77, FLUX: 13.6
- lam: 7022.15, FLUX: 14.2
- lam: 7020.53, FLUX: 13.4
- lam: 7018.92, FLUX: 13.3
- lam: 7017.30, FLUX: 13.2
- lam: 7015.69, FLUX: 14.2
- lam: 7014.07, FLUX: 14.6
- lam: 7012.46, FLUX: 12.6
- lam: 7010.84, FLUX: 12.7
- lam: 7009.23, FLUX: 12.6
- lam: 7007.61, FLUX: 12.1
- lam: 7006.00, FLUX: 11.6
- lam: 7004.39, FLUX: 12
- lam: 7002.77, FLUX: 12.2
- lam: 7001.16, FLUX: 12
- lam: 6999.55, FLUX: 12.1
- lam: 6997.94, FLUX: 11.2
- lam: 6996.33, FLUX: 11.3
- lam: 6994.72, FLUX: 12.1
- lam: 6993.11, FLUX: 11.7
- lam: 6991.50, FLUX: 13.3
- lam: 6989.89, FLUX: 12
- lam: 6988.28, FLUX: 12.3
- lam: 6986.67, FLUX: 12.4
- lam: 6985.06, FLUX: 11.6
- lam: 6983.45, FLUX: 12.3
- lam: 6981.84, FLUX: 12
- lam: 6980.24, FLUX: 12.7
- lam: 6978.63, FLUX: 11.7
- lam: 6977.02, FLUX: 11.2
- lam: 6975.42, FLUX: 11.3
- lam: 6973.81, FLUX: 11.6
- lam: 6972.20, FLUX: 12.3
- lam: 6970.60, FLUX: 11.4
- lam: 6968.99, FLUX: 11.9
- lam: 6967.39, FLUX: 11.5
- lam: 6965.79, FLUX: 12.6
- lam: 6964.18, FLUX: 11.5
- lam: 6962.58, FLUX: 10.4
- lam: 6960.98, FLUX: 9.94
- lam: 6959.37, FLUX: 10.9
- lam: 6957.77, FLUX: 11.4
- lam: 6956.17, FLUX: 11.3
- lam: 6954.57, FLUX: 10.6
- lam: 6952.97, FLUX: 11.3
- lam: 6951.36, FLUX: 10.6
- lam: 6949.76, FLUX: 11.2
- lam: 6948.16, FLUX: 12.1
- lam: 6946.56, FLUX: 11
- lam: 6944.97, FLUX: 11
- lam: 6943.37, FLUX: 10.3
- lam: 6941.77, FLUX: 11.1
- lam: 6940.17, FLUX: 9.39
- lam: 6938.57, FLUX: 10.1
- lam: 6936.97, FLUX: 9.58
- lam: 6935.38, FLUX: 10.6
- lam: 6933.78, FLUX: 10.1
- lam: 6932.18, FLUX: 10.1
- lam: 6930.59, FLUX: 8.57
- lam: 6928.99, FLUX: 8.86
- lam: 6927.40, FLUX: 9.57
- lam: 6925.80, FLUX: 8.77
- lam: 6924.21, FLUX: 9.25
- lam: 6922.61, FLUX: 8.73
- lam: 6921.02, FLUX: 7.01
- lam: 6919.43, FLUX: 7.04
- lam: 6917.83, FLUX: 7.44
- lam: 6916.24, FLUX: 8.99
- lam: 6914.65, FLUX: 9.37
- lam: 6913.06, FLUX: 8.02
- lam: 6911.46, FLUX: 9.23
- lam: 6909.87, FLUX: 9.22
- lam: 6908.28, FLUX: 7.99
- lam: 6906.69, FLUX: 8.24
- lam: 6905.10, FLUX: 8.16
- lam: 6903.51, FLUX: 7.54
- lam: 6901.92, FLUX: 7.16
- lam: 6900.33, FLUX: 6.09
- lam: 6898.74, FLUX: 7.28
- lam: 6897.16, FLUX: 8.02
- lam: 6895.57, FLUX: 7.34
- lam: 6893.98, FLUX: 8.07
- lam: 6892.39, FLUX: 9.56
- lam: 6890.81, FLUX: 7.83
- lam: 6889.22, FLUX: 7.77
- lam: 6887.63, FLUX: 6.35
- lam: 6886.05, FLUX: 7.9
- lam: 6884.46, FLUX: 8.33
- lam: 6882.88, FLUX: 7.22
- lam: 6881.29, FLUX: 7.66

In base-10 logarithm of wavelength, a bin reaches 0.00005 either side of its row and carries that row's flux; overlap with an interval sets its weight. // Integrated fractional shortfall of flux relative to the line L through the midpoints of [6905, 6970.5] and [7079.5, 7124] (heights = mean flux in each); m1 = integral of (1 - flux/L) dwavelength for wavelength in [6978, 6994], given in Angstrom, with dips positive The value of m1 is -3.3 Angstrom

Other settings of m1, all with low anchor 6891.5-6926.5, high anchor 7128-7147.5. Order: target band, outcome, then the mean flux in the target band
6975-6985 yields -5.0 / 11.9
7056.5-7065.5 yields -3.8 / 11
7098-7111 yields -3.7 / 9.81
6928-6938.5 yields -2.1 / 9.67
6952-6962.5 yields -3.8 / 10.9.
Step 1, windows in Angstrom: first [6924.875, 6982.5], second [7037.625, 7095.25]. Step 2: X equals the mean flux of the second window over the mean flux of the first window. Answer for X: 1.2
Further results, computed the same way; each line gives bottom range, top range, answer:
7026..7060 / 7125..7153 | 0.53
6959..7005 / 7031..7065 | 1.23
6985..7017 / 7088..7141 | 0.76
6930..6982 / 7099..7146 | 0.86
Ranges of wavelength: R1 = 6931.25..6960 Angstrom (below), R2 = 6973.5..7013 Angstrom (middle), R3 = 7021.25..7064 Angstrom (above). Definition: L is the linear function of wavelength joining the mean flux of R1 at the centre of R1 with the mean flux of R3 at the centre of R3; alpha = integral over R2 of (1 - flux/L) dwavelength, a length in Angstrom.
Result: 1.5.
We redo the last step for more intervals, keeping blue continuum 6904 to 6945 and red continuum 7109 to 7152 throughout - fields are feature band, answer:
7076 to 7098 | -4.35 Angstrom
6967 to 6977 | -2.80 Angstrom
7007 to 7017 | -4.42 Angstrom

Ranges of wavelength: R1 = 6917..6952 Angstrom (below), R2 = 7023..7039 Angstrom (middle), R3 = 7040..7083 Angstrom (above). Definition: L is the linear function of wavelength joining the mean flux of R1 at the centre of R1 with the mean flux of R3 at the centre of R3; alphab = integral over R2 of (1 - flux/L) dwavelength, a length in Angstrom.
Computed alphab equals -1.83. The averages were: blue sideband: 9.65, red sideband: 13.5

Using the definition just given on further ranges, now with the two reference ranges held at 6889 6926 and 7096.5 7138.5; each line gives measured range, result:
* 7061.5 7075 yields -3.12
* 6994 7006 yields -4.14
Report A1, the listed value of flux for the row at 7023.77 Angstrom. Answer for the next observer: 13.6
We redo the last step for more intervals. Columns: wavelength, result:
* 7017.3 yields 13.2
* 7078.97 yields 12.6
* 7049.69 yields 17.1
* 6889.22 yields 7.77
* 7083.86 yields 13.6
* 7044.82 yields 17.4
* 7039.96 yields 16.3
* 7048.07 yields 16.9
